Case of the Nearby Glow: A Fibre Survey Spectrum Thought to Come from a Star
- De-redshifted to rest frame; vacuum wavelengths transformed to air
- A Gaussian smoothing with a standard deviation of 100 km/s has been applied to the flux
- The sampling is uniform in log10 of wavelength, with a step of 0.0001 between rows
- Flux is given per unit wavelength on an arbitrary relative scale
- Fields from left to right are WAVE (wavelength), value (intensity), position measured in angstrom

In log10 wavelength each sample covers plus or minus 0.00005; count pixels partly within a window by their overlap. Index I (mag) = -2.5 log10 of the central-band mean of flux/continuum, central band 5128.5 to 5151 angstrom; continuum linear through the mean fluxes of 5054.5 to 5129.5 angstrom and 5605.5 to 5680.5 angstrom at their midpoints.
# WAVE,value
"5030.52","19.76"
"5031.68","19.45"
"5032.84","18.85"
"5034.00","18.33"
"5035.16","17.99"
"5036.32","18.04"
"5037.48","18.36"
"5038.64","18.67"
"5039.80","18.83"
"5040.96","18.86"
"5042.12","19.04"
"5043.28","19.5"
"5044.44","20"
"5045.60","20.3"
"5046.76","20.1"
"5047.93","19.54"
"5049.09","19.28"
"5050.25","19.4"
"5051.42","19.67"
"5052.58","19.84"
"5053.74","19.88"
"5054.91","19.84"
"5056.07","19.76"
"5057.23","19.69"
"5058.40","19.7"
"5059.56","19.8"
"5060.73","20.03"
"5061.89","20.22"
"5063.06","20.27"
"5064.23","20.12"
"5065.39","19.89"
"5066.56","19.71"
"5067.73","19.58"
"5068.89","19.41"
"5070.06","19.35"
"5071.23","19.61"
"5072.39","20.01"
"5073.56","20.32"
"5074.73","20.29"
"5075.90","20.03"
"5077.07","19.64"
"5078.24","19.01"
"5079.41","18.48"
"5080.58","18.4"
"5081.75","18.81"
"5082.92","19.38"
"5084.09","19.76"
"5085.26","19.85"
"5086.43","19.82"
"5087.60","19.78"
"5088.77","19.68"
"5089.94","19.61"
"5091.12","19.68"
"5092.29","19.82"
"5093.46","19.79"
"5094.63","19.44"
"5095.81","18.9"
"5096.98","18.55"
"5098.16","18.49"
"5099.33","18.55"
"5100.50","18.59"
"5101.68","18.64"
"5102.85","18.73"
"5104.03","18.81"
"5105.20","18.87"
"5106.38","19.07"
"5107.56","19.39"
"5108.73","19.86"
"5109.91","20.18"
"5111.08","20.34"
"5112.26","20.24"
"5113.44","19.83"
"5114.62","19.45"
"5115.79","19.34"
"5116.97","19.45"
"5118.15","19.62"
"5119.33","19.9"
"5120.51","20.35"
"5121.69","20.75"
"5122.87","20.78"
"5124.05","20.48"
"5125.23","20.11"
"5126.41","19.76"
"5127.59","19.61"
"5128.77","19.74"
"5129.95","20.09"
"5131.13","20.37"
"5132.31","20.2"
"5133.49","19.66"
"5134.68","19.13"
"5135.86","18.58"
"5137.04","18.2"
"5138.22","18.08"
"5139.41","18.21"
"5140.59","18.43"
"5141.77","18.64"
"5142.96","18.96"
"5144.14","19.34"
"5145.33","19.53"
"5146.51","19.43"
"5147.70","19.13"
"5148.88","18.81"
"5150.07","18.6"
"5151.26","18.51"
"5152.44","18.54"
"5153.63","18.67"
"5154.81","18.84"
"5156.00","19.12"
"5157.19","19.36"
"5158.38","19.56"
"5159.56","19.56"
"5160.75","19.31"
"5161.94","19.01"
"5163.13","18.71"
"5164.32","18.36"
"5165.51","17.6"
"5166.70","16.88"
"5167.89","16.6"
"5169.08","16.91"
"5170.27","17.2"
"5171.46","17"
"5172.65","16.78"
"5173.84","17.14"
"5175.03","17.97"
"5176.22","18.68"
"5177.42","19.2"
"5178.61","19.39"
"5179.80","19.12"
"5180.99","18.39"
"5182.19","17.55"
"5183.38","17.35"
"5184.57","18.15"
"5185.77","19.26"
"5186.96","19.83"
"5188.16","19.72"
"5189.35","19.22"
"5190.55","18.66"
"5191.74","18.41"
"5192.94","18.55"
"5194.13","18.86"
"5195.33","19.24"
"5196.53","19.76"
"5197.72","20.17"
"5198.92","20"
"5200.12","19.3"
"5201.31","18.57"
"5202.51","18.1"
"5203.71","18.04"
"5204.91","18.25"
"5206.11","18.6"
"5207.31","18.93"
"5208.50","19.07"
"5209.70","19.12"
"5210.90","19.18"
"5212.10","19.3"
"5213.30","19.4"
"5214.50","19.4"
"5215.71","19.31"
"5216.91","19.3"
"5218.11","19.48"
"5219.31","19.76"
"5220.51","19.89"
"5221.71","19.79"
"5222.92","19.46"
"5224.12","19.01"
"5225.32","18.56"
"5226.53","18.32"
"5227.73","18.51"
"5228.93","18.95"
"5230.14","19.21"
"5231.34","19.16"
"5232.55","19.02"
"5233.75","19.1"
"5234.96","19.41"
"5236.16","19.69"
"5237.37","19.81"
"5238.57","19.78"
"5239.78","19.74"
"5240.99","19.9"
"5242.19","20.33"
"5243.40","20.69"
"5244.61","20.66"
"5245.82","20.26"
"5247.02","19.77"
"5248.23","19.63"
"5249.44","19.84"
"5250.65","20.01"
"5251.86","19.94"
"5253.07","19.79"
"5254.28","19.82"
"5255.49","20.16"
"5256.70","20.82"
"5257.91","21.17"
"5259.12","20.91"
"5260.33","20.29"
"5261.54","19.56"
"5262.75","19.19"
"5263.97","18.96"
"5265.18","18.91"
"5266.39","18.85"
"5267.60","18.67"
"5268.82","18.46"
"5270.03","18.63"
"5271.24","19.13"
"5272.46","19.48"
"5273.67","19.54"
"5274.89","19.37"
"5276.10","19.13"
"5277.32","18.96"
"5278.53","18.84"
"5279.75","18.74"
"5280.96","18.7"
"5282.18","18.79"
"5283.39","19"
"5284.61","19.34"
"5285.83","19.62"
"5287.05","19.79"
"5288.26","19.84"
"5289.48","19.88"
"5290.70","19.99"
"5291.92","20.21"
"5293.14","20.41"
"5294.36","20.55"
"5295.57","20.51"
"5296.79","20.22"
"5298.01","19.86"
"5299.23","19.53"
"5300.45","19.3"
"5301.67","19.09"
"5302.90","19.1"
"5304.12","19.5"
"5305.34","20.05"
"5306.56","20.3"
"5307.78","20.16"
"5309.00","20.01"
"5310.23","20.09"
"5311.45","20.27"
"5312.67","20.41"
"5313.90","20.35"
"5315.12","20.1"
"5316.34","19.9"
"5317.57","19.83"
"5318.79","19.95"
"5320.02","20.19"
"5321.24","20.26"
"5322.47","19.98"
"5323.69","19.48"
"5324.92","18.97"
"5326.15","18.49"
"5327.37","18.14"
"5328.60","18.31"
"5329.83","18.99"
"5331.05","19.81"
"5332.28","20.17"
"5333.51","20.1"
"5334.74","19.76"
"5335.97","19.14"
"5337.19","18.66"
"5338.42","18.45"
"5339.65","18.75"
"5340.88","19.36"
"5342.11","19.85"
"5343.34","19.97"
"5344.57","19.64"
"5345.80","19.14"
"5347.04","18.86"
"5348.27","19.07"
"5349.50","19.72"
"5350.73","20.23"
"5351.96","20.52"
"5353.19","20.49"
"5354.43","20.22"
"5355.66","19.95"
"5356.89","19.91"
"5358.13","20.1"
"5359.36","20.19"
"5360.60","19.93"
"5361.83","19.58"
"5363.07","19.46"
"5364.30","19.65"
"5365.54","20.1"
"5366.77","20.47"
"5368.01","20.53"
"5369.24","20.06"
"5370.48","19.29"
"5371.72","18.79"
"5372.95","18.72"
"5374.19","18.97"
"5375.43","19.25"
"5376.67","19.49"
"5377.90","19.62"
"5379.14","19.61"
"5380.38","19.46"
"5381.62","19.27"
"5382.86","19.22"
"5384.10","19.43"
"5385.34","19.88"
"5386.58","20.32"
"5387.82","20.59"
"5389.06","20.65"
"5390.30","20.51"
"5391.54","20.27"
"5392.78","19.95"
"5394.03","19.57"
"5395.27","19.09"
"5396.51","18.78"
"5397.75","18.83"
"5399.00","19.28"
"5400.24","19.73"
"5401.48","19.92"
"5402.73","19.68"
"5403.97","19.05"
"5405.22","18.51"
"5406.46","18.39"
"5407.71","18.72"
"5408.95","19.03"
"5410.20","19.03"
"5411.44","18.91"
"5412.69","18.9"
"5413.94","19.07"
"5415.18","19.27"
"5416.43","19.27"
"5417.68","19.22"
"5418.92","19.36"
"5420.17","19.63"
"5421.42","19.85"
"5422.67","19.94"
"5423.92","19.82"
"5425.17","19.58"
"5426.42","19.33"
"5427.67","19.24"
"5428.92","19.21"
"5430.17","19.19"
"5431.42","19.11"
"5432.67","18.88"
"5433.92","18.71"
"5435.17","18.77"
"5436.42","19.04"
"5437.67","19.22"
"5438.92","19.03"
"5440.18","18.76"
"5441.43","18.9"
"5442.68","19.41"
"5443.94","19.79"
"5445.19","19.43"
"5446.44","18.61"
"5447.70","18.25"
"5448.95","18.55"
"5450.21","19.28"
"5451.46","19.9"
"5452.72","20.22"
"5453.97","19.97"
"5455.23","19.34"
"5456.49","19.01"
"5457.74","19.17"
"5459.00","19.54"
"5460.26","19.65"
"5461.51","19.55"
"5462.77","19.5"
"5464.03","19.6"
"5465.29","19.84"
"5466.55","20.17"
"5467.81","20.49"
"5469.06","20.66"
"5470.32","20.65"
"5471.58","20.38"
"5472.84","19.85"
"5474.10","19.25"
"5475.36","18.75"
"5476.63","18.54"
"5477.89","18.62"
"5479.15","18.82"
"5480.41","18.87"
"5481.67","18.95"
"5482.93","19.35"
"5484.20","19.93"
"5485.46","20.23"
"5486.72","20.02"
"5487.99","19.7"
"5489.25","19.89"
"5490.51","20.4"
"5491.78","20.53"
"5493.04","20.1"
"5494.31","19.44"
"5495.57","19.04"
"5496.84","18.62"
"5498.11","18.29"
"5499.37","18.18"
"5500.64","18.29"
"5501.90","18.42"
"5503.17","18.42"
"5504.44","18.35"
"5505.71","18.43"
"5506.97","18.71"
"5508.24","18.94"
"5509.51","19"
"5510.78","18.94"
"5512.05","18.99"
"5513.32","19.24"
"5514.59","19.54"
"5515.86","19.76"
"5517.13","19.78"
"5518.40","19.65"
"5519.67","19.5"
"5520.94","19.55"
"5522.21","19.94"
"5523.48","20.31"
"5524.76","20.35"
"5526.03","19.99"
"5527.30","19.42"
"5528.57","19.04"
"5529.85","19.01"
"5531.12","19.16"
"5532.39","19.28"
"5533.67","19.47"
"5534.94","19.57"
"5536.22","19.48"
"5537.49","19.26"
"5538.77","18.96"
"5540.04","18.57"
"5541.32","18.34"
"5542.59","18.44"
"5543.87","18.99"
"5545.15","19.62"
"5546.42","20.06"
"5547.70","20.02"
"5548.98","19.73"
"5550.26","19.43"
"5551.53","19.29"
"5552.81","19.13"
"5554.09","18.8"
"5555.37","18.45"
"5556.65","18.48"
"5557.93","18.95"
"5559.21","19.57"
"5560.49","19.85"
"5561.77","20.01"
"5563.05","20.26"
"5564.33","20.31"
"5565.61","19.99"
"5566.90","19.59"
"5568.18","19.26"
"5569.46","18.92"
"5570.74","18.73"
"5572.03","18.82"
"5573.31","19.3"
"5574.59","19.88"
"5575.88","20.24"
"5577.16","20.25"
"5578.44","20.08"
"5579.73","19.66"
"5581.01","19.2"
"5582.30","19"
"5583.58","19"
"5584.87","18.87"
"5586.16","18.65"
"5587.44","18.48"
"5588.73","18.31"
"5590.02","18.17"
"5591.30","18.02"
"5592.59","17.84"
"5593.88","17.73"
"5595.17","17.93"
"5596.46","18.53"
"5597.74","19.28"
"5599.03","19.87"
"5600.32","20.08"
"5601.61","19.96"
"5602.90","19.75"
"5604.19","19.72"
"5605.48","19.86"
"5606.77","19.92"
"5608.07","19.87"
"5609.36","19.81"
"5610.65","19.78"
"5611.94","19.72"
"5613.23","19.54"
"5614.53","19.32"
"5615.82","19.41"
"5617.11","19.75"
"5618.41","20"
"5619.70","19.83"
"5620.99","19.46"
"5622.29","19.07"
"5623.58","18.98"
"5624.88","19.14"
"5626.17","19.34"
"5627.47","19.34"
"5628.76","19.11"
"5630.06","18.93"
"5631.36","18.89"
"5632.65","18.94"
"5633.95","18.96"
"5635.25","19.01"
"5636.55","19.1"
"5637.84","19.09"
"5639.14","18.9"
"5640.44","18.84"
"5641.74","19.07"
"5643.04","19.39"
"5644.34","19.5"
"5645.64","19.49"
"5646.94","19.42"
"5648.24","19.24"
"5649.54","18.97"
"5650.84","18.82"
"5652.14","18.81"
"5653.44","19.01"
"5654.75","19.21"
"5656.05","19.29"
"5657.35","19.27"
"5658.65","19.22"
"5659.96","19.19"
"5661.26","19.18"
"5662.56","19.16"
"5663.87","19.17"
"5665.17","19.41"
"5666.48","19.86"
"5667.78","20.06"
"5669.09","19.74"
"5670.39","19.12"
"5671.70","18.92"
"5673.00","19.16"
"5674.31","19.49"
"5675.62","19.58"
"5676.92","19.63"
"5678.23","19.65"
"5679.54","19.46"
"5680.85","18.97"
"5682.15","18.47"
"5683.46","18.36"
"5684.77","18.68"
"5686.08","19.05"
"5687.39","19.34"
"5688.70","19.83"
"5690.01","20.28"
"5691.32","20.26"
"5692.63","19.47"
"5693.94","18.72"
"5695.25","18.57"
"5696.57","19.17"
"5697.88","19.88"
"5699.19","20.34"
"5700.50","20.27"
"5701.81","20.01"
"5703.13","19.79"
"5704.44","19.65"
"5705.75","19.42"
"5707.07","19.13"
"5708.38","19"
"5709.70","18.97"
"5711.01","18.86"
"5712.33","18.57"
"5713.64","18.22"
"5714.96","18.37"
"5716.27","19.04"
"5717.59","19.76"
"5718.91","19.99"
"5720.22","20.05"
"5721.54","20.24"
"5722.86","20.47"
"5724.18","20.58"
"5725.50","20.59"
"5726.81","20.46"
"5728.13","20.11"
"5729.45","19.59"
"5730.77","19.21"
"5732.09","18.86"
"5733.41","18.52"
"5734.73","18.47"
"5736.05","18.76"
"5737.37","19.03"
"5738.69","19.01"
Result 0.028 mag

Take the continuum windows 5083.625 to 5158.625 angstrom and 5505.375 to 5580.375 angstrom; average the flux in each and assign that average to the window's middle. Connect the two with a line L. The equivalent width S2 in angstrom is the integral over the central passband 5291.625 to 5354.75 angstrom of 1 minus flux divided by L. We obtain -1.0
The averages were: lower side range 19.4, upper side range 19.4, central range 19.7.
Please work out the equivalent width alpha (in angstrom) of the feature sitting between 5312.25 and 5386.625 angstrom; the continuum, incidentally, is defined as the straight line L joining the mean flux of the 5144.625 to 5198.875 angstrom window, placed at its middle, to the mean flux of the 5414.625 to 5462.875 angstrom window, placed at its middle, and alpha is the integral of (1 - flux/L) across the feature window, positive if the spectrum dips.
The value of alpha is -2.1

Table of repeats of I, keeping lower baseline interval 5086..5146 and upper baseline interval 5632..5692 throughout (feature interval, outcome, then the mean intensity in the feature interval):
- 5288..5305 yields -0.03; 19.9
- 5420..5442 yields 0.01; 19.2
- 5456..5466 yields -0.01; 19.5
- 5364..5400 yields -0.02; 19.6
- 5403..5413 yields 0.03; 18.8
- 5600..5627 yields -0.02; 19.6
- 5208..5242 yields 0.00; 19.3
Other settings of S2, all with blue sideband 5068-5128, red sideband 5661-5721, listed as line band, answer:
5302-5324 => -0.6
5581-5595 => 0.7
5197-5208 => 0.3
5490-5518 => 0.5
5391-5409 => 0.2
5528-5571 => 0.2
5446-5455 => 0.1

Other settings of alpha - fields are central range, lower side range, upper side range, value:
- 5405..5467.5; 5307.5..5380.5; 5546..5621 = 0.9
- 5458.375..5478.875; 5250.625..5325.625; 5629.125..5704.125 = -0.2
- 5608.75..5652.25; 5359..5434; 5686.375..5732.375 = 0.6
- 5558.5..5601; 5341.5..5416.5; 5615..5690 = 0.3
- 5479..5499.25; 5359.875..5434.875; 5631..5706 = -0.1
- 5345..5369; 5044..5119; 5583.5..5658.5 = -0.7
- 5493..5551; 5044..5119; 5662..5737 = 0.8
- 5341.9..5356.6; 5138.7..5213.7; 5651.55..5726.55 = -0.7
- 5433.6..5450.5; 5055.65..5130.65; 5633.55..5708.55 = 0.4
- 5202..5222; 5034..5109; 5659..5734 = 0.3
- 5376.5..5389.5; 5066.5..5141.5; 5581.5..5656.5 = -0.3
